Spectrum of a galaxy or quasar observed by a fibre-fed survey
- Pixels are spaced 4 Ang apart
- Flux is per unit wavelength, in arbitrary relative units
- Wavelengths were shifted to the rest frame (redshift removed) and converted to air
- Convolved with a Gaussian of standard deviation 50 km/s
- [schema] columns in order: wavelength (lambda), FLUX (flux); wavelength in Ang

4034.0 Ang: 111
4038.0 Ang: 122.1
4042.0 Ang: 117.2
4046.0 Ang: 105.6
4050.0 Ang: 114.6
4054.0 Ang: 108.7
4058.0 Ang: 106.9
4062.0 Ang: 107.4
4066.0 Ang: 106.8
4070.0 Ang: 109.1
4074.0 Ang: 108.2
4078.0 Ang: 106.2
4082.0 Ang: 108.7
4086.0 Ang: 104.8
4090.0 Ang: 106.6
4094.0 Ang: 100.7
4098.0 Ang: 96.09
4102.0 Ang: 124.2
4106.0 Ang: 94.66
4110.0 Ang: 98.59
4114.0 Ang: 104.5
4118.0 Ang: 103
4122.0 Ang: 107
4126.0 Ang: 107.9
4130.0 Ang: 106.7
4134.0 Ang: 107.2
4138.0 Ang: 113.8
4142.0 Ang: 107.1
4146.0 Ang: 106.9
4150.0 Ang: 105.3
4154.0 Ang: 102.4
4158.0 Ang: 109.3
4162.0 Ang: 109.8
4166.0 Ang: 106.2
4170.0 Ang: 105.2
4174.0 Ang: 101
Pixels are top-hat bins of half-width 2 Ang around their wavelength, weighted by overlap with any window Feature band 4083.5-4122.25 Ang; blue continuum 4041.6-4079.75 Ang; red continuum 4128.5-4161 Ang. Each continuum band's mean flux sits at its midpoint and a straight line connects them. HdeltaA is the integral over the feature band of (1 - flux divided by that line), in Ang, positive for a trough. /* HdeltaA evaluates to 1.5 Ang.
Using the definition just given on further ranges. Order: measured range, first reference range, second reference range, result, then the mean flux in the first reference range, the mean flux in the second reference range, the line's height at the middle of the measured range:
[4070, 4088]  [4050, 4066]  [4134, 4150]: 0.21 Ang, 108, 109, 108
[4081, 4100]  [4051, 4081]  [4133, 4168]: 0.83 Ang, 108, 108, 108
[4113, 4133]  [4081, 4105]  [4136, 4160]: 0.18 Ang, 106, 107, 107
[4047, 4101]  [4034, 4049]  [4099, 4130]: 1.76 Ang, 114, 105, 110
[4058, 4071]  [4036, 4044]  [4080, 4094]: 0.57 Ang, 120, 106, 112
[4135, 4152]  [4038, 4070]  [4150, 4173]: -0.20 Ang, 110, 106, 107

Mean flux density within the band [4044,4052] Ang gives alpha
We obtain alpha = 110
